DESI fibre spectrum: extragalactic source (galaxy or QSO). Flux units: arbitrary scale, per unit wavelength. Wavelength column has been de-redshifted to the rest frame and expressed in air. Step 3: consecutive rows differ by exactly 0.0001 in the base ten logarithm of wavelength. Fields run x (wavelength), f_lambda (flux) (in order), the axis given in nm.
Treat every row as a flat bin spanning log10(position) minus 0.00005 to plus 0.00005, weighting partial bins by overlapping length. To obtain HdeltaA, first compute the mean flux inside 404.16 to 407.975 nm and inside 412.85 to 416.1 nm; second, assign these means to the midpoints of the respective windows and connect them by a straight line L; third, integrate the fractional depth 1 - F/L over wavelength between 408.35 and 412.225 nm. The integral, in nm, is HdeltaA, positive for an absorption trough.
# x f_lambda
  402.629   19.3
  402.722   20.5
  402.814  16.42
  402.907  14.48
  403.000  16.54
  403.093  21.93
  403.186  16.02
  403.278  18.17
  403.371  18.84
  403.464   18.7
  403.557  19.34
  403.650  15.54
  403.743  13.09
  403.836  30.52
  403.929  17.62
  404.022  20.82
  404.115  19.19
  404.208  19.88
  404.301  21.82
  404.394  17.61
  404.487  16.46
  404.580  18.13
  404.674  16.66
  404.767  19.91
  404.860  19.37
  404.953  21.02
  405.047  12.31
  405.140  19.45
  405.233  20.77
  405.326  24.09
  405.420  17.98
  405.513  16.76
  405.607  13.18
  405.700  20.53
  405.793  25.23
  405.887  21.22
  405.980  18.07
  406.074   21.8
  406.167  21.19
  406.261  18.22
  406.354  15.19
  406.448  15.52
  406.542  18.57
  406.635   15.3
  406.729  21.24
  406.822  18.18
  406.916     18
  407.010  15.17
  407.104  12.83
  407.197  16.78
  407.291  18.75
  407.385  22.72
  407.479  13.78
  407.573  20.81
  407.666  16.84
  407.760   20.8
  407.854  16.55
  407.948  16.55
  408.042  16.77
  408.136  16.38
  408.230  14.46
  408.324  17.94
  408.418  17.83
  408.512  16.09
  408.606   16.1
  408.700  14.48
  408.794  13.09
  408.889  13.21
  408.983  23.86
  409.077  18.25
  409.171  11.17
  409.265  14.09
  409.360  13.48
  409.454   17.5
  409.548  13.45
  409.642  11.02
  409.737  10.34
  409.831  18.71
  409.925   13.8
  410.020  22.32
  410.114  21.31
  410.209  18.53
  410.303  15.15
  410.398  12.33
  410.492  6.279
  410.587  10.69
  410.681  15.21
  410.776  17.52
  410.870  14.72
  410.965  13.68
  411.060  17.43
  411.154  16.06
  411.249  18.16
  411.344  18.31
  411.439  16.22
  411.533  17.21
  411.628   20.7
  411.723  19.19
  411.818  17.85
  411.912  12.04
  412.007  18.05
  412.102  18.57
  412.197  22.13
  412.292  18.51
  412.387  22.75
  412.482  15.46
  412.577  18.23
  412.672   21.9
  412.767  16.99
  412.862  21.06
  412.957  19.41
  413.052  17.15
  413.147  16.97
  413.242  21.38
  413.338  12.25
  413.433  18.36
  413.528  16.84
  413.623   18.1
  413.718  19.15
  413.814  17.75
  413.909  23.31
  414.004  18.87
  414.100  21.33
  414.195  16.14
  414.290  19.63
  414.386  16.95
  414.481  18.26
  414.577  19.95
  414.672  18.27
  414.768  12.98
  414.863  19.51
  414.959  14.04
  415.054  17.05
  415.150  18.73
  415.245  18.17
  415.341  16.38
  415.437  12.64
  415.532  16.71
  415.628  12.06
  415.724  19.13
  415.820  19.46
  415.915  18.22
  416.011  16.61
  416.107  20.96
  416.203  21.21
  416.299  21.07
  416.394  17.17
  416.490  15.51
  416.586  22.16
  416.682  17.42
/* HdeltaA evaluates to 0.45 nm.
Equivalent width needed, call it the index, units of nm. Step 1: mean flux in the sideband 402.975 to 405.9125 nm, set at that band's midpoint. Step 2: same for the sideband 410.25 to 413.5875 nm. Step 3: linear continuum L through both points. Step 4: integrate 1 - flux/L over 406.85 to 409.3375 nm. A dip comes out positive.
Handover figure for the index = 0.19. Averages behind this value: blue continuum 19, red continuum 17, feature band 16.6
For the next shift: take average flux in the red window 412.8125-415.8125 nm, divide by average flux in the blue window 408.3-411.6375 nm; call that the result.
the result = 1.13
